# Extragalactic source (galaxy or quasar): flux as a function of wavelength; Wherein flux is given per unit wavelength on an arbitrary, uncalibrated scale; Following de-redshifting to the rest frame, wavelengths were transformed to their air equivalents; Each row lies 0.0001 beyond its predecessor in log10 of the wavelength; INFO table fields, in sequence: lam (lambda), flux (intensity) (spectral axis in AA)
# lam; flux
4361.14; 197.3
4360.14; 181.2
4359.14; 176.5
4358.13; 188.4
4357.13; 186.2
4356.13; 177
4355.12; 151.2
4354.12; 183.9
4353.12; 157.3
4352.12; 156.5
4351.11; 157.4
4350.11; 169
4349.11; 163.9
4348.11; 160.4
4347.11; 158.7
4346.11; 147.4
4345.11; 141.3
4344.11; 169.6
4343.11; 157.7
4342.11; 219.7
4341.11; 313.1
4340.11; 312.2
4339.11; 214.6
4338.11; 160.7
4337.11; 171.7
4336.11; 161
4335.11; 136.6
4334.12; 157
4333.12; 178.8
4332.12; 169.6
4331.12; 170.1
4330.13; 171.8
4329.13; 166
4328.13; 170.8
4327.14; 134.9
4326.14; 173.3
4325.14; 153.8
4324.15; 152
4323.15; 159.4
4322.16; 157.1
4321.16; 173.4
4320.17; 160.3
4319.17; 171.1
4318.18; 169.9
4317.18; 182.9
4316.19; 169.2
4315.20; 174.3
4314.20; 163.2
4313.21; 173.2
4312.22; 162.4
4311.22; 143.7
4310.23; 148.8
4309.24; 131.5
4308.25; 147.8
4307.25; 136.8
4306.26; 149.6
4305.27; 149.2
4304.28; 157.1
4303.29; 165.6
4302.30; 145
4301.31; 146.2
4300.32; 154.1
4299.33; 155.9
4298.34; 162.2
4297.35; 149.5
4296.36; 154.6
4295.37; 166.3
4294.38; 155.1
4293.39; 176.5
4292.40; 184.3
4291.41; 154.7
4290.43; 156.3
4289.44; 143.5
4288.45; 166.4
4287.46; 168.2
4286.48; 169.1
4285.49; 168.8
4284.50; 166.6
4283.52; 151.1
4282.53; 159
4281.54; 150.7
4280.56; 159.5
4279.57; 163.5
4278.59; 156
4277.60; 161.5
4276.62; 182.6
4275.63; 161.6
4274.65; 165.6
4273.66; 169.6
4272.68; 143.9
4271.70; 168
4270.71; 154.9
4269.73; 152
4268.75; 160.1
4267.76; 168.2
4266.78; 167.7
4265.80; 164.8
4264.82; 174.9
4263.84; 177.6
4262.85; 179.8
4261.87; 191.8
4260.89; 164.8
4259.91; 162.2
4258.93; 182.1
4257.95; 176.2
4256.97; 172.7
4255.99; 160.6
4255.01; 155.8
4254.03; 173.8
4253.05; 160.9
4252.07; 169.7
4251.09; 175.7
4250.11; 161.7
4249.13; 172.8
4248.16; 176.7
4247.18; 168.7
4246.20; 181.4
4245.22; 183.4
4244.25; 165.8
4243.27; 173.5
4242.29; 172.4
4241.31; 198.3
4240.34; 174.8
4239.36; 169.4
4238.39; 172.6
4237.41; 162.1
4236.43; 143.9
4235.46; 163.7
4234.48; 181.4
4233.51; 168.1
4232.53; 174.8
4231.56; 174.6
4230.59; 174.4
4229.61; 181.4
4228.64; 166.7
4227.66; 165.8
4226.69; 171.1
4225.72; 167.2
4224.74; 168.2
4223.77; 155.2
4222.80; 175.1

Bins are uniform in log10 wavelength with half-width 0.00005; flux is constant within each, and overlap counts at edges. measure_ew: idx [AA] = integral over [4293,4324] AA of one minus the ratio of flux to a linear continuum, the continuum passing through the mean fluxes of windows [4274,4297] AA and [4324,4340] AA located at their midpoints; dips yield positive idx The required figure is 1.4 AA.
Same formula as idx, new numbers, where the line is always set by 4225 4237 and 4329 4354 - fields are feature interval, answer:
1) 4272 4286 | 0.9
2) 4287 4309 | 2.3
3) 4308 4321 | 1.0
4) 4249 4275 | 0.6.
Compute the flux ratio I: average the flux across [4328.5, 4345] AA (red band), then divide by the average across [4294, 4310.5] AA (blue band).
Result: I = 1.24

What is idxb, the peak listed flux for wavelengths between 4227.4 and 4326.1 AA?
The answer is 198.3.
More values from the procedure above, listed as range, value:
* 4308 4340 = 214.6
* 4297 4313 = 165.6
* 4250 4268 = 191.8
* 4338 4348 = 313.1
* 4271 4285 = 182.6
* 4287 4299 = 184.3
